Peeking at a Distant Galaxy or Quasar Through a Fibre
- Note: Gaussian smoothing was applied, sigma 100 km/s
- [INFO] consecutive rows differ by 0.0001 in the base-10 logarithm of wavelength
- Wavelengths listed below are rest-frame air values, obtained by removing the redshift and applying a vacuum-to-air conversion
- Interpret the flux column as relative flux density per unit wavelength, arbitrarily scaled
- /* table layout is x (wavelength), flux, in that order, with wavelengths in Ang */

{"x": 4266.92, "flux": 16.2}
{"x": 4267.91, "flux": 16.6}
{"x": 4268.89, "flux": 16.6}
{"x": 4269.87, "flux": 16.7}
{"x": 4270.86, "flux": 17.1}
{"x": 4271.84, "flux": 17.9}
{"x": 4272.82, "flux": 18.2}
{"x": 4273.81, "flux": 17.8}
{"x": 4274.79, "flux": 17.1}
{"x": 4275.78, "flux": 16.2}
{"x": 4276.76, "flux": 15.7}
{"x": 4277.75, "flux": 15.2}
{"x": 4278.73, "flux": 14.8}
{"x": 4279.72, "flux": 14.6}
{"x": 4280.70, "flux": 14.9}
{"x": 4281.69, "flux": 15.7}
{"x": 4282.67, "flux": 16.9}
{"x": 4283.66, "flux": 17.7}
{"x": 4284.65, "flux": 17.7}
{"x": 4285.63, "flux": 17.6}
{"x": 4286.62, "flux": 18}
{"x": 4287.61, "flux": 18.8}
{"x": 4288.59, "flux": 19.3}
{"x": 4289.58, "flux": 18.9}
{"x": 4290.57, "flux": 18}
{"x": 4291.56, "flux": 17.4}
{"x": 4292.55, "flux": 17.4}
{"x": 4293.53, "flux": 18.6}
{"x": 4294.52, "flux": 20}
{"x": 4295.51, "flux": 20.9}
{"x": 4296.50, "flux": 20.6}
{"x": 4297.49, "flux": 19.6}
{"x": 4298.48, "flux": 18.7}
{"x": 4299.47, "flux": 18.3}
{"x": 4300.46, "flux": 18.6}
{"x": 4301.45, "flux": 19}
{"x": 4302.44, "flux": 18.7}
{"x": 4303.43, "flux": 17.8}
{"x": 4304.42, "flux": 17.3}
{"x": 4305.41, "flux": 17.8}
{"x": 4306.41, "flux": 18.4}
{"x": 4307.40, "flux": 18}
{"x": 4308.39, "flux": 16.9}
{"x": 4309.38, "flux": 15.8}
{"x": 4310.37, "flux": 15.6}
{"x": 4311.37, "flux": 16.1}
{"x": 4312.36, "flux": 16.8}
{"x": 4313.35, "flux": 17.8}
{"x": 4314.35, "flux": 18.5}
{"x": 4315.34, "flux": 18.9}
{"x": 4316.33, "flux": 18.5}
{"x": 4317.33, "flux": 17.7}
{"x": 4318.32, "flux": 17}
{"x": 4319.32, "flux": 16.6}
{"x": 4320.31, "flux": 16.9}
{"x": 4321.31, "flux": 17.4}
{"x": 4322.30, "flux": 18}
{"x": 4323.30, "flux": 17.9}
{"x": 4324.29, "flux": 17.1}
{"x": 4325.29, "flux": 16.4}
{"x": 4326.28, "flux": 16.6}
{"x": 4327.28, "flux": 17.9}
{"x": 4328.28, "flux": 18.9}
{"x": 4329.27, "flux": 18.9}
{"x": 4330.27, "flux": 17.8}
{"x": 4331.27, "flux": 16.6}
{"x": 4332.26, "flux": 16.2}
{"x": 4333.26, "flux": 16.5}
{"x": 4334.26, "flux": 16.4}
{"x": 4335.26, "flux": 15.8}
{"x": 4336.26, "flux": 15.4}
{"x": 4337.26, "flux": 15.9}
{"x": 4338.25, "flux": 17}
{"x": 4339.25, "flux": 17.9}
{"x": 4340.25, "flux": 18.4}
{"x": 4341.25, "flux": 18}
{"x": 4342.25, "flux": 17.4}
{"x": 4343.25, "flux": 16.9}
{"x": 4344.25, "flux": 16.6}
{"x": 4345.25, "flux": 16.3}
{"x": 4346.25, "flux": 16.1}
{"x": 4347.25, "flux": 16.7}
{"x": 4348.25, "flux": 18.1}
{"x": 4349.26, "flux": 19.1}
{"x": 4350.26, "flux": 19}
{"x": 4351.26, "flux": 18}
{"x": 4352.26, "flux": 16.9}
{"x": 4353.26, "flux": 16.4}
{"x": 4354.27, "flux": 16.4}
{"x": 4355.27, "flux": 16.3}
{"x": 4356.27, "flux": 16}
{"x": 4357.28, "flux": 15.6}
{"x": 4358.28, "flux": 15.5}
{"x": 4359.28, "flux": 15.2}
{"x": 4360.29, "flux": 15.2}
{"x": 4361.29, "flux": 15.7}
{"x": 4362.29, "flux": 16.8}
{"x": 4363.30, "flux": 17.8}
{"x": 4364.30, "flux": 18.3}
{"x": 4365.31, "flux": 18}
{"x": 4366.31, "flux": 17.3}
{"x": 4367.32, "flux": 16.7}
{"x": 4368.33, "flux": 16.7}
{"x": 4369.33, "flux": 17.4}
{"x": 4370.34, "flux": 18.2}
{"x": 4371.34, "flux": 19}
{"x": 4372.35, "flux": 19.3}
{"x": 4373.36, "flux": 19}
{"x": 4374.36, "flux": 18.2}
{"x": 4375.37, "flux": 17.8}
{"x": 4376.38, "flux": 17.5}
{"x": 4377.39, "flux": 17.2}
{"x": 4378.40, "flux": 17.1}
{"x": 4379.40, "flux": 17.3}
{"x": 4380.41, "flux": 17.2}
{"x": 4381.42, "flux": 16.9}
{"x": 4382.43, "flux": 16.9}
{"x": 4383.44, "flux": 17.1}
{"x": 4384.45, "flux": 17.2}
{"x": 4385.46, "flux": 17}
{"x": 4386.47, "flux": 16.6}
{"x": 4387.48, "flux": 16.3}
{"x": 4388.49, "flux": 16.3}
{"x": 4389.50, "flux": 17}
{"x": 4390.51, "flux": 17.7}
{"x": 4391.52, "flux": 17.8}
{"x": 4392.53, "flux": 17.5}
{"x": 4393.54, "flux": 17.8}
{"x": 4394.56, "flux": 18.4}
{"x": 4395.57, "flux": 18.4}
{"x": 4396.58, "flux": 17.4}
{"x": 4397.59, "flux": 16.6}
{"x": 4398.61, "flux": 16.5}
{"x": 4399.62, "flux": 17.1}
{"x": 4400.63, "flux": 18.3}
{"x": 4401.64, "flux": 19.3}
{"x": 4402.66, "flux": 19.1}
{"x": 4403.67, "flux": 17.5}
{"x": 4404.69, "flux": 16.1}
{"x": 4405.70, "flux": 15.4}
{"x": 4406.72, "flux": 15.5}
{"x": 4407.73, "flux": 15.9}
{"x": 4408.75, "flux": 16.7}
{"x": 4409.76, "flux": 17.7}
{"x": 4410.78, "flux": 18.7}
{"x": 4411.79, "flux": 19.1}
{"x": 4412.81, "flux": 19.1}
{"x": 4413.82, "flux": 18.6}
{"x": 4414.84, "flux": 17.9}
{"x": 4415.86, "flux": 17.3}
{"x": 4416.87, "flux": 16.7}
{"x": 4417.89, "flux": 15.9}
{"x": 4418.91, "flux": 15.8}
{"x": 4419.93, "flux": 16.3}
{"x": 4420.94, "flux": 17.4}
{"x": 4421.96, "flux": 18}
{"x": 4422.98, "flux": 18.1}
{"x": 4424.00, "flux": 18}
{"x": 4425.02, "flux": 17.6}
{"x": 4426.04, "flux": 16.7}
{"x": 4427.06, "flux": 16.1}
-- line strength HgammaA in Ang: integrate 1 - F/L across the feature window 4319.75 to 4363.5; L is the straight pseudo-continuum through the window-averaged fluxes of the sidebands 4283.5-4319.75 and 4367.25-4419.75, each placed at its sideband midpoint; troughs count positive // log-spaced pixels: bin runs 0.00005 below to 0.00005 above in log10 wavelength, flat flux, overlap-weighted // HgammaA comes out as 2.1 Ang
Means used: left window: 18.1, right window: 17.4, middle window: 16.9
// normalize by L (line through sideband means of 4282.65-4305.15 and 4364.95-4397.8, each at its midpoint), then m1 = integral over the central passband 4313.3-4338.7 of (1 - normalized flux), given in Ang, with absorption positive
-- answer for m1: 1.3 Ang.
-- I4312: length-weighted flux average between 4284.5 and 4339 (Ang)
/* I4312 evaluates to 17.7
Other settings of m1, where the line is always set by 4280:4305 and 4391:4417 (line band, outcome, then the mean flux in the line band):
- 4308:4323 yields 0.7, 17.2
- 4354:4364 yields 1.0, 16.1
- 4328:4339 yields 0.7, 16.8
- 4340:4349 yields 0.4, 17.2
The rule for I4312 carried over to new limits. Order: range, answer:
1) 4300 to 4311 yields 17.6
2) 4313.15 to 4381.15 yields 17.2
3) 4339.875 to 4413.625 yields 17.3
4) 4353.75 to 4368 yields 16.5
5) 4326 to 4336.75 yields 17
